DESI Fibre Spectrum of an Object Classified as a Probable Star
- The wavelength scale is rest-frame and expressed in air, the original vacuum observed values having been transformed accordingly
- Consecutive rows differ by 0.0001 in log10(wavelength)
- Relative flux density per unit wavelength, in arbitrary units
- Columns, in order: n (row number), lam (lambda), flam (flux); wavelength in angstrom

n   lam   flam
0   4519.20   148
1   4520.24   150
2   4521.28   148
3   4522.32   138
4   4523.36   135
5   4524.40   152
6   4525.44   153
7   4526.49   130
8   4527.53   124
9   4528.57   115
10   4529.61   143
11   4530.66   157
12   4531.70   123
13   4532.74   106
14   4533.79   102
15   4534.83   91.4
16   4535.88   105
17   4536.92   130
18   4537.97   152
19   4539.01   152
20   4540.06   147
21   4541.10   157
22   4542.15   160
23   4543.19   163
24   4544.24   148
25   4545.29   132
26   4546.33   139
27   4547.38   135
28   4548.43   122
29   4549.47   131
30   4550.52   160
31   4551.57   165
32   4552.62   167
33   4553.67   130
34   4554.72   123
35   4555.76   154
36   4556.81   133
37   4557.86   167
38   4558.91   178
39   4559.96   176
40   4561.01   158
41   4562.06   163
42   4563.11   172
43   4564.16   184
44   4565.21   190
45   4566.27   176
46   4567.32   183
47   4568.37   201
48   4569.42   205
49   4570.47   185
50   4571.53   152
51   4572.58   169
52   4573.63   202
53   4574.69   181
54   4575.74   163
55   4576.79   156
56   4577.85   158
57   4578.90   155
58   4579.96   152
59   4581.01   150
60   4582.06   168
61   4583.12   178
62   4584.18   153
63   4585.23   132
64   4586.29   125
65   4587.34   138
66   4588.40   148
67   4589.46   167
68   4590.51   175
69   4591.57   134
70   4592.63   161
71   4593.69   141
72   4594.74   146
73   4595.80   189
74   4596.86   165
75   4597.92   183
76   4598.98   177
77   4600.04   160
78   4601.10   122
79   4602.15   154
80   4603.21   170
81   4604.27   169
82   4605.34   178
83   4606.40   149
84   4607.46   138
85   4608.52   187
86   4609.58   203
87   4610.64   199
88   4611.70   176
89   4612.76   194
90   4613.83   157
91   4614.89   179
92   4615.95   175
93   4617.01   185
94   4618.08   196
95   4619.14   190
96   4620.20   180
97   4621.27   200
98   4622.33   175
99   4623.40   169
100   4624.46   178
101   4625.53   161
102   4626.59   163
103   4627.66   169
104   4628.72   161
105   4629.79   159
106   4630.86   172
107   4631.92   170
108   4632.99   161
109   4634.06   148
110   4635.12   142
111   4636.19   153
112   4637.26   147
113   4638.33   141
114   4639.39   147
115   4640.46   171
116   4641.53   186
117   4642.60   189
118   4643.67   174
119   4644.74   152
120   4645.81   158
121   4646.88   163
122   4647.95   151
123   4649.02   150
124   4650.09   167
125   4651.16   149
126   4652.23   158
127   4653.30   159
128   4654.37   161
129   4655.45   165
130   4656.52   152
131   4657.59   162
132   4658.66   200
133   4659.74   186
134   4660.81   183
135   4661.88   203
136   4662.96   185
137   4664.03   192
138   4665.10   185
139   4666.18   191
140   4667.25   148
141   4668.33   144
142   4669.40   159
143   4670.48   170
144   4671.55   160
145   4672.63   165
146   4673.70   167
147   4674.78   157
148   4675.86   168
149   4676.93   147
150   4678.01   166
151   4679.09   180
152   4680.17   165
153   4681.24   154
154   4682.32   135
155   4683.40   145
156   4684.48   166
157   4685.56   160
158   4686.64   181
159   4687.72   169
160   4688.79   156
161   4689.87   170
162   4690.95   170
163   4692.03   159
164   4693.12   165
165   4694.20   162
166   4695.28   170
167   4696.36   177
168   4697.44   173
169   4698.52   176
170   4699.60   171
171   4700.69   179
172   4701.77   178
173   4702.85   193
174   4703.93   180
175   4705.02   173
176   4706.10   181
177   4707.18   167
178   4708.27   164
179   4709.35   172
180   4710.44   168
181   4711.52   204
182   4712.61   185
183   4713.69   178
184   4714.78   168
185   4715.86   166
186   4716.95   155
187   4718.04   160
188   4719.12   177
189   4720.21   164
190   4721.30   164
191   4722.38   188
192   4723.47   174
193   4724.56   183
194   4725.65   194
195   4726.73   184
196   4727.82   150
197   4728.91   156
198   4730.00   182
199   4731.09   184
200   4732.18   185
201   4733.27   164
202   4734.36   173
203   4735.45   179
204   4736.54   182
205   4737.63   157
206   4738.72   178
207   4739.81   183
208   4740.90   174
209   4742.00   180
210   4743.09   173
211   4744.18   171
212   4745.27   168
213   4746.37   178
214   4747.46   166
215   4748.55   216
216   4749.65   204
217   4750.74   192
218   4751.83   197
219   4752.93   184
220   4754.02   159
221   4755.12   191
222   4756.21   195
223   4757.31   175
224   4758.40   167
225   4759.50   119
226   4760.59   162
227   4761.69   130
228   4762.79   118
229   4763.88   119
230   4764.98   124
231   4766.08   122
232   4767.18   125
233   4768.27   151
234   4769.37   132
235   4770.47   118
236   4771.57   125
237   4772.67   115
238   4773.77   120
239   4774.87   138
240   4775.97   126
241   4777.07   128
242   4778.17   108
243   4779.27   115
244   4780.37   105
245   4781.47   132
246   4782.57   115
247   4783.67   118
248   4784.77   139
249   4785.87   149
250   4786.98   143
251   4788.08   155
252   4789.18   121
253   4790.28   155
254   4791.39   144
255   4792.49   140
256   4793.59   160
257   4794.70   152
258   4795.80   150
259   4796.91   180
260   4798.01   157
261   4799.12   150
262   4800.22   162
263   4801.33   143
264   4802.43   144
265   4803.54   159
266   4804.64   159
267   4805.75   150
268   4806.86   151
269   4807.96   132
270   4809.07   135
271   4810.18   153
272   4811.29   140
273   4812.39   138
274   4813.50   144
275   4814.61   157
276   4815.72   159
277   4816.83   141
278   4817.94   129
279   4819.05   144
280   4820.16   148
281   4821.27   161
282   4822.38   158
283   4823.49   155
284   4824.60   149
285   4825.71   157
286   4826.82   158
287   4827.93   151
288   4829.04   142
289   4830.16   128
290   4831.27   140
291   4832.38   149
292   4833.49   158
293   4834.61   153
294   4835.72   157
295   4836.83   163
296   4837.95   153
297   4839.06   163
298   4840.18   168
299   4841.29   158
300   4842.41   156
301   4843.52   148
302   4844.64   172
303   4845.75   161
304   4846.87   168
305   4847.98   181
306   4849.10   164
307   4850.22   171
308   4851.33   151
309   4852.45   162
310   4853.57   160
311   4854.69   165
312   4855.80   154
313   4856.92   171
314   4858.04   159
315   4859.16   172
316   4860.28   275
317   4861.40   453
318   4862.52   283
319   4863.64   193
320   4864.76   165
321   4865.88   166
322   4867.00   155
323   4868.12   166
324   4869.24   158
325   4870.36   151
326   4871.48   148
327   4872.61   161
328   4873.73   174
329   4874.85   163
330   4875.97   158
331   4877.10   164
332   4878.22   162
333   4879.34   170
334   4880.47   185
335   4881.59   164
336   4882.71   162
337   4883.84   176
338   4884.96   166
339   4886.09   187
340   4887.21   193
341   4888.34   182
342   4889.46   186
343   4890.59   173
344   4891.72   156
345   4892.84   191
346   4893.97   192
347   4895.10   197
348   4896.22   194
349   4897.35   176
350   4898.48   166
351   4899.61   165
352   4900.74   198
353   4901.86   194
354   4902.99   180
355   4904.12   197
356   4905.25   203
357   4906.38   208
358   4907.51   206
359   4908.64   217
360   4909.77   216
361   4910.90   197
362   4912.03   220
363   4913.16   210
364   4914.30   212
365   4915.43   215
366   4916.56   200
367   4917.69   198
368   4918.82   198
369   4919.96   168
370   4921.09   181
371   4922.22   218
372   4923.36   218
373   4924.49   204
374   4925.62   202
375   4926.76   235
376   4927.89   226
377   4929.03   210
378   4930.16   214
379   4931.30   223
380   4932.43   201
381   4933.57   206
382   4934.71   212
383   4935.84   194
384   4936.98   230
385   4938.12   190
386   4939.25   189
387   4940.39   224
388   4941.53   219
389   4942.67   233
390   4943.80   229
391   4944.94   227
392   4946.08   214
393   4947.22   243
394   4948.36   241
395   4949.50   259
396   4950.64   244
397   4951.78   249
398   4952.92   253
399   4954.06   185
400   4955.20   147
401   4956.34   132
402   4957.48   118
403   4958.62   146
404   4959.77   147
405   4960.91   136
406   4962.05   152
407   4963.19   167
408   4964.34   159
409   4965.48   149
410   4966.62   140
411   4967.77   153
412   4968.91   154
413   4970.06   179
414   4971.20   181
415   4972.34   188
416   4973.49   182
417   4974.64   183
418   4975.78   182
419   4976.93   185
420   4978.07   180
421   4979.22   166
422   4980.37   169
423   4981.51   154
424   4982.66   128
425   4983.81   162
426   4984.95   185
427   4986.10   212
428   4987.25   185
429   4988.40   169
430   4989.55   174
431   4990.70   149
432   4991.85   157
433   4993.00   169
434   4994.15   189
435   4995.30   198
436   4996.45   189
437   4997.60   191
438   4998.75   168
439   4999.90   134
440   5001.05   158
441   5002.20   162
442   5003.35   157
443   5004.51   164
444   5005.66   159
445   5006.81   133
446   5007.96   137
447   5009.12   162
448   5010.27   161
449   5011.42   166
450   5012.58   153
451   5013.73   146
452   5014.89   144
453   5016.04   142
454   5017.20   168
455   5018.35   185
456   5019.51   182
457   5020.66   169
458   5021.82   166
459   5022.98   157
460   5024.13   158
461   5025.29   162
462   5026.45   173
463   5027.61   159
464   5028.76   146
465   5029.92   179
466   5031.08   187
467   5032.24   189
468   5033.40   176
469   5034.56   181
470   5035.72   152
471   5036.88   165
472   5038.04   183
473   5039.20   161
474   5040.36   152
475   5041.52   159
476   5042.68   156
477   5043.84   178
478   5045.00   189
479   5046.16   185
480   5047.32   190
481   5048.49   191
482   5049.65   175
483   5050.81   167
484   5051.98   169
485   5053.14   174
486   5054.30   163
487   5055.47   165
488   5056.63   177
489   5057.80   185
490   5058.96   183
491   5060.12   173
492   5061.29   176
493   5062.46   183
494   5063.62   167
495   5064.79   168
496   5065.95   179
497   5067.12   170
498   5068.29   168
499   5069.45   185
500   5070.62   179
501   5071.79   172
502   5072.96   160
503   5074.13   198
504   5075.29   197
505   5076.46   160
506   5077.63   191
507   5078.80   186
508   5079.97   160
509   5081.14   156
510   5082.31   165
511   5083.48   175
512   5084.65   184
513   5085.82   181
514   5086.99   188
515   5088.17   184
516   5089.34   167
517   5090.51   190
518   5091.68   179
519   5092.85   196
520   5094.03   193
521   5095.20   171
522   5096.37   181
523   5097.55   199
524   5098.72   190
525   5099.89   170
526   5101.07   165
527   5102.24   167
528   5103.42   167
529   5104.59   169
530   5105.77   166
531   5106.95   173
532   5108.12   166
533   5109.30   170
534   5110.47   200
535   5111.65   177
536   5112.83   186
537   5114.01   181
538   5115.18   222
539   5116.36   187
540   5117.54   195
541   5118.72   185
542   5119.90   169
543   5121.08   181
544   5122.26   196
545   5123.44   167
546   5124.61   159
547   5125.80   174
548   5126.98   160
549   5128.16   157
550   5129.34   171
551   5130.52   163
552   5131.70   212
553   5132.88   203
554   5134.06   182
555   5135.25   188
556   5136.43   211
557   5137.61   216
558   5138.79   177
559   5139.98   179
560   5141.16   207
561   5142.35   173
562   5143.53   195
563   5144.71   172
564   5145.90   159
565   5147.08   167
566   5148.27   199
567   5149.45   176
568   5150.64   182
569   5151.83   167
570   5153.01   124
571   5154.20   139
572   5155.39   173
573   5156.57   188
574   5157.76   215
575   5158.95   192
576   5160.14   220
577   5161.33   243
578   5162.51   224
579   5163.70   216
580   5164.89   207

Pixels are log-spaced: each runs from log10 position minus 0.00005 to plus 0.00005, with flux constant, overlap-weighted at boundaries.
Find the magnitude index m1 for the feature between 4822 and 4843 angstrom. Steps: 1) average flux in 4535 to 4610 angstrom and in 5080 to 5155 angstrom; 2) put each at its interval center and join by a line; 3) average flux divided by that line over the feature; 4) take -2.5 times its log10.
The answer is 0.10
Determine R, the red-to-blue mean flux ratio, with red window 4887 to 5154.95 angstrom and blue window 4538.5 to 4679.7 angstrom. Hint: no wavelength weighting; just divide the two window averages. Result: 1.10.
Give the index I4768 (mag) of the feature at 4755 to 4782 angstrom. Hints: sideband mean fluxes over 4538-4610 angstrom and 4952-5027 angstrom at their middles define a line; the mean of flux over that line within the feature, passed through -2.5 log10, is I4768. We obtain 0.21 mag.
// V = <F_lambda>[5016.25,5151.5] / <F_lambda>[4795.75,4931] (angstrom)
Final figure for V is 1.01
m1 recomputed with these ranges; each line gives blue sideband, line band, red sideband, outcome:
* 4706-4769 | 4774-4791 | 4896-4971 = 0.33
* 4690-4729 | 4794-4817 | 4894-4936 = 0.23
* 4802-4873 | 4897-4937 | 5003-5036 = -0.24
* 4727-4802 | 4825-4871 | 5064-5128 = -0.08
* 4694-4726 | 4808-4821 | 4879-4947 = 0.28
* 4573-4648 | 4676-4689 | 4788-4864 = 0.02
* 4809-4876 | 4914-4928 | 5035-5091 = -0.21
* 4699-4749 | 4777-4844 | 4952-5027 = 0.17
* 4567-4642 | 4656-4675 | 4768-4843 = -0.09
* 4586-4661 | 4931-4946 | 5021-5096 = -0.24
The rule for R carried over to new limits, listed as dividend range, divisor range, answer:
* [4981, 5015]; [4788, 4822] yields 1.10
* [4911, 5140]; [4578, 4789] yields 1.10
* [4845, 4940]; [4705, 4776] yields 1.16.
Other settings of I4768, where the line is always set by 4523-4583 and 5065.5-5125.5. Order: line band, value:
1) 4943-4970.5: -0.077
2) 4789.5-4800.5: 0.069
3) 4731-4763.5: -0.072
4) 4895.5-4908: -0.123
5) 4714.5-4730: -0.065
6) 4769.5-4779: 0.313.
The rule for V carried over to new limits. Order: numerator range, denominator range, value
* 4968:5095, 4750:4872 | 1.10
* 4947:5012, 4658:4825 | 1.08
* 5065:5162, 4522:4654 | 1.14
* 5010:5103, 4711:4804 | 1.10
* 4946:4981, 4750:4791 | 1.28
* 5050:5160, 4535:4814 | 1.11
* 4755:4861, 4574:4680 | 0.90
